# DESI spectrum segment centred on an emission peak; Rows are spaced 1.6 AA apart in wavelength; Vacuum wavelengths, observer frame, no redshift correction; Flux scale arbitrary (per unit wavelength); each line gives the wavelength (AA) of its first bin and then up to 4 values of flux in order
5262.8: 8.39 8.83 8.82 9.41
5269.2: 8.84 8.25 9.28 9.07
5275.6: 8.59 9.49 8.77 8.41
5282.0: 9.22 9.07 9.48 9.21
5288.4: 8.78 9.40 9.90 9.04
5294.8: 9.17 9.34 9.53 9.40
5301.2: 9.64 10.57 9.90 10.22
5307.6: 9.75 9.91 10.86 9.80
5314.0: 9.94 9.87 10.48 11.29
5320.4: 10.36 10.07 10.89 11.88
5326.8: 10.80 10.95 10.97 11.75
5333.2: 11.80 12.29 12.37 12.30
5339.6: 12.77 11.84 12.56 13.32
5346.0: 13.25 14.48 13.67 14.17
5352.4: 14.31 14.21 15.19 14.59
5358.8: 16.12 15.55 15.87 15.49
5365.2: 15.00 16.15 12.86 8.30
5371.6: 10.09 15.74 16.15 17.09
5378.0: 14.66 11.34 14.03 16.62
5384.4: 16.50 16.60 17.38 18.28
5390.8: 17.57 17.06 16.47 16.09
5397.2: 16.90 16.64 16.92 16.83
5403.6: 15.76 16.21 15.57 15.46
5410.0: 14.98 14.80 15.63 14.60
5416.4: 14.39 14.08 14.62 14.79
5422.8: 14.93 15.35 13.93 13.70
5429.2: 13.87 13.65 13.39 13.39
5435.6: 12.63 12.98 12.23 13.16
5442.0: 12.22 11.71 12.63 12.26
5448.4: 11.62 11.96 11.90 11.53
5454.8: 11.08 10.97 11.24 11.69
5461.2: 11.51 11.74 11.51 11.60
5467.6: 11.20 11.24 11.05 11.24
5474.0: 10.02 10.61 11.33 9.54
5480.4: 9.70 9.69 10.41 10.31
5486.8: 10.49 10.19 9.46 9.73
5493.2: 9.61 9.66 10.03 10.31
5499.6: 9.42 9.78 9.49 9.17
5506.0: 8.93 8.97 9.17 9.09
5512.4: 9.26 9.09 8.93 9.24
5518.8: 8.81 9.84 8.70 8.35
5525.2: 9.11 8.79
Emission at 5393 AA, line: C IV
